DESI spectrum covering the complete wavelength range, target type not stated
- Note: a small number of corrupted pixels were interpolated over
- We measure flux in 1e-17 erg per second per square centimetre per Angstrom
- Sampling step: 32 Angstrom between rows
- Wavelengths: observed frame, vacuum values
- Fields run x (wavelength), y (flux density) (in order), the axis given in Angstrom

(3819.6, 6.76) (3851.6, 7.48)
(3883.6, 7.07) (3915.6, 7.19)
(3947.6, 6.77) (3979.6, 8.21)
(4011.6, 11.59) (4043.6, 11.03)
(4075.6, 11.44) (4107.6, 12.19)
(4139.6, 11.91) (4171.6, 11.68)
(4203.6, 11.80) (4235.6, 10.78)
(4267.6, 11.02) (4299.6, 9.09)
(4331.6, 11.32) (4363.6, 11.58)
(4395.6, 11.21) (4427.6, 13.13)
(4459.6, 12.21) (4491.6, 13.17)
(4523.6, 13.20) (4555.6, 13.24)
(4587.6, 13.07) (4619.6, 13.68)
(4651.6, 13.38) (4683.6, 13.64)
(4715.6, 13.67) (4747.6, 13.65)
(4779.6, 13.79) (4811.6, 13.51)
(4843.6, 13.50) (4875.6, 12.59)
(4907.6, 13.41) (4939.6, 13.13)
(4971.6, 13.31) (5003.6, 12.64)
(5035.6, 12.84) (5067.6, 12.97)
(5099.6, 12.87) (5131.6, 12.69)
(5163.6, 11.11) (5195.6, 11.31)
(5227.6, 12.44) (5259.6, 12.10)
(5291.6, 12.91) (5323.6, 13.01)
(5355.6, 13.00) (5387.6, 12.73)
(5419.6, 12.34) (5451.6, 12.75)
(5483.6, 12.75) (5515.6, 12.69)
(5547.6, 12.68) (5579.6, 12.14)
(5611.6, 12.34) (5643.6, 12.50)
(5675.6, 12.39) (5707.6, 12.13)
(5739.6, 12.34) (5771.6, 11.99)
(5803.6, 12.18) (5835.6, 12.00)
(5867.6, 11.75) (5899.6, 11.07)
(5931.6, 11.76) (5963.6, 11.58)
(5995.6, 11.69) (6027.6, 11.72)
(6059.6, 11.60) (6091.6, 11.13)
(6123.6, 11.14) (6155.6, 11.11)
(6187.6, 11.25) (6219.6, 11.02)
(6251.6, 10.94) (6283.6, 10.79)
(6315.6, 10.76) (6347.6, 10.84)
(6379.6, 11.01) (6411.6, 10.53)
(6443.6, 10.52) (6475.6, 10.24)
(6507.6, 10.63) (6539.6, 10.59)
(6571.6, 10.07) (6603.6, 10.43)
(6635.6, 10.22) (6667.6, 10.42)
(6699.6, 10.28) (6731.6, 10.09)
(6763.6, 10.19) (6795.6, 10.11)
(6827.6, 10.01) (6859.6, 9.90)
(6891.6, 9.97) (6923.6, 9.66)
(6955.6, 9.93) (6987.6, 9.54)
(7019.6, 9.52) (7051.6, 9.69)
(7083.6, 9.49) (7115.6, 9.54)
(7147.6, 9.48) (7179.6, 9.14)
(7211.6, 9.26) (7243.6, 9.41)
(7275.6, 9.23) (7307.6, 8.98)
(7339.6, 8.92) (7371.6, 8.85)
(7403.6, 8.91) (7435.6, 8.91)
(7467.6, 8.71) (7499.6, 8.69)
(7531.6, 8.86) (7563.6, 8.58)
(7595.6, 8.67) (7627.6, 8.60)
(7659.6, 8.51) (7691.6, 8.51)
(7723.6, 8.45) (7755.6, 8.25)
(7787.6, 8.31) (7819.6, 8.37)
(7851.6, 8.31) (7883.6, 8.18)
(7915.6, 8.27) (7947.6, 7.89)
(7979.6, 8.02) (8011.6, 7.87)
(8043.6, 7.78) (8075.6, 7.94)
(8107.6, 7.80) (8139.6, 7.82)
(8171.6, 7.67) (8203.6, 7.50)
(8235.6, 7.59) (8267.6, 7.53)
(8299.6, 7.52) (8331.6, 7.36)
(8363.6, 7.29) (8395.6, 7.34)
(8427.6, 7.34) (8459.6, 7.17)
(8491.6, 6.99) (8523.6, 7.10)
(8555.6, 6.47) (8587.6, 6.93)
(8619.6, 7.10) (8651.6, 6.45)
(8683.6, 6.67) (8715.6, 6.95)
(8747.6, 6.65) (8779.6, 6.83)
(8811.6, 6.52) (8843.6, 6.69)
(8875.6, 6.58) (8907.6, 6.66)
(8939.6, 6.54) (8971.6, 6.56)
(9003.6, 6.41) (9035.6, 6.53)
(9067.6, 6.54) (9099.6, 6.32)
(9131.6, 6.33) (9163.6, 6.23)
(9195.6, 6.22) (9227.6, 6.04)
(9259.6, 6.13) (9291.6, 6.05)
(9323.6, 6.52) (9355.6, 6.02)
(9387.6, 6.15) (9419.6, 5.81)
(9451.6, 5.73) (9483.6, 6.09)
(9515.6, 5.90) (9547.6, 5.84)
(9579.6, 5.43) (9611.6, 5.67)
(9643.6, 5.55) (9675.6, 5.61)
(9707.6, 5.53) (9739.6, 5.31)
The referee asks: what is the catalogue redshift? 0.00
